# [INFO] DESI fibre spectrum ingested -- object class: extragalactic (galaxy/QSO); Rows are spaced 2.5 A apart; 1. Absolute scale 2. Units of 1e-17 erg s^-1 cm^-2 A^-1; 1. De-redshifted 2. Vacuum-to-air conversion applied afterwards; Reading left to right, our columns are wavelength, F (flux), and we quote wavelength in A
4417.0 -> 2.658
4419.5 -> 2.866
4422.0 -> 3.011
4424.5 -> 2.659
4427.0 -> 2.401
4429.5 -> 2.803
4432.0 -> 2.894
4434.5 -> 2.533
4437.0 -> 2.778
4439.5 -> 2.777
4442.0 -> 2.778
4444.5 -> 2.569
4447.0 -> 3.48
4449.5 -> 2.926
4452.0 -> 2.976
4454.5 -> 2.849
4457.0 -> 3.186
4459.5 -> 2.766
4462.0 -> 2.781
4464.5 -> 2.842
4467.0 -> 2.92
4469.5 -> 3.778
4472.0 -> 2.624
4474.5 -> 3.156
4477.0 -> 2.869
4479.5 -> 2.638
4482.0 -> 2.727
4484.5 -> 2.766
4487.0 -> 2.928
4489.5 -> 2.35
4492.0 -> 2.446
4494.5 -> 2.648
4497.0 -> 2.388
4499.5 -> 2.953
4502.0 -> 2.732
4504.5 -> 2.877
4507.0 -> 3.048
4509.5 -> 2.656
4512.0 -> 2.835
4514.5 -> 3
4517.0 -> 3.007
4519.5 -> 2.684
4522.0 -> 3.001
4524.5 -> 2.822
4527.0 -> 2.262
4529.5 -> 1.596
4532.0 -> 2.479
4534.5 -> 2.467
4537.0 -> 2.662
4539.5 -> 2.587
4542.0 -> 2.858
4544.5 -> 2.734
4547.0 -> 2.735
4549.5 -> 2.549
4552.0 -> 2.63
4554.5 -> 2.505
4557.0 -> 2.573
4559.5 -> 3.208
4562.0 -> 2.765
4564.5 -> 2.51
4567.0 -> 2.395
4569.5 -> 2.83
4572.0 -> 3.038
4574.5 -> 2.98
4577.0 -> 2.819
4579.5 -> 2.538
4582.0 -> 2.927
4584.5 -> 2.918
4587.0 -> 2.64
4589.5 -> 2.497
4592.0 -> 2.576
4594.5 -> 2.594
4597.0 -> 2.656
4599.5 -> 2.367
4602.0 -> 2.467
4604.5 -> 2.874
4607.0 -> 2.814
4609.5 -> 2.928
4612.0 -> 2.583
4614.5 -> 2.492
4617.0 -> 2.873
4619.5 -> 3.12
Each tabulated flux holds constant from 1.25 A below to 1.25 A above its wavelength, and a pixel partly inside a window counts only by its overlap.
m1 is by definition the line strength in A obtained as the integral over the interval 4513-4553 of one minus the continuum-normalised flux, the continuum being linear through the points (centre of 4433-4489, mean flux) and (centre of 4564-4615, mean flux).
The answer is 2.1 A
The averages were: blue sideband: 2.89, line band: 2.63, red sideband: 2.69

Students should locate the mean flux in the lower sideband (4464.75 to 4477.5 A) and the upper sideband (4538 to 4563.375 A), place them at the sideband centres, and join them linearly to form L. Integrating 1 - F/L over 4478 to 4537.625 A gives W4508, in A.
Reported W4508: 4.8 A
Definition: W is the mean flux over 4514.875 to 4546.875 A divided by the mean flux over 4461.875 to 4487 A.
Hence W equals 0.90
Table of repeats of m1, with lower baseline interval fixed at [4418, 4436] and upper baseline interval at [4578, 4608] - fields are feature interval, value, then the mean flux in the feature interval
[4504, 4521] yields -1.1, 2.87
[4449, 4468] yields -1.3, 2.9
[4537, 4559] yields 0.1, 2.67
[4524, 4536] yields 1.7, 2.3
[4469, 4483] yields -1.1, 2.93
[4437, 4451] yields -0.9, 2.9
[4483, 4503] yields 0.4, 2.65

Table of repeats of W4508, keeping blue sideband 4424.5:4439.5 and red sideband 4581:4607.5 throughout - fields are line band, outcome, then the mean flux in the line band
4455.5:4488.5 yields -2.9 A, 2.92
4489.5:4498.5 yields 0.6 A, 2.49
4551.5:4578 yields -0.9 A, 2.75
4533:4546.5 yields 0.0 A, 2.66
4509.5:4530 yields -0.1 A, 2.69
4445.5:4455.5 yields -1.4 A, 3.05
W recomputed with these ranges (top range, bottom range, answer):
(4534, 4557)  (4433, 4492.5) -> 0.92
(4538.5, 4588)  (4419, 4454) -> 0.97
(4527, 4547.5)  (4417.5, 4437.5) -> 0.91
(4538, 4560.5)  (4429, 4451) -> 0.95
